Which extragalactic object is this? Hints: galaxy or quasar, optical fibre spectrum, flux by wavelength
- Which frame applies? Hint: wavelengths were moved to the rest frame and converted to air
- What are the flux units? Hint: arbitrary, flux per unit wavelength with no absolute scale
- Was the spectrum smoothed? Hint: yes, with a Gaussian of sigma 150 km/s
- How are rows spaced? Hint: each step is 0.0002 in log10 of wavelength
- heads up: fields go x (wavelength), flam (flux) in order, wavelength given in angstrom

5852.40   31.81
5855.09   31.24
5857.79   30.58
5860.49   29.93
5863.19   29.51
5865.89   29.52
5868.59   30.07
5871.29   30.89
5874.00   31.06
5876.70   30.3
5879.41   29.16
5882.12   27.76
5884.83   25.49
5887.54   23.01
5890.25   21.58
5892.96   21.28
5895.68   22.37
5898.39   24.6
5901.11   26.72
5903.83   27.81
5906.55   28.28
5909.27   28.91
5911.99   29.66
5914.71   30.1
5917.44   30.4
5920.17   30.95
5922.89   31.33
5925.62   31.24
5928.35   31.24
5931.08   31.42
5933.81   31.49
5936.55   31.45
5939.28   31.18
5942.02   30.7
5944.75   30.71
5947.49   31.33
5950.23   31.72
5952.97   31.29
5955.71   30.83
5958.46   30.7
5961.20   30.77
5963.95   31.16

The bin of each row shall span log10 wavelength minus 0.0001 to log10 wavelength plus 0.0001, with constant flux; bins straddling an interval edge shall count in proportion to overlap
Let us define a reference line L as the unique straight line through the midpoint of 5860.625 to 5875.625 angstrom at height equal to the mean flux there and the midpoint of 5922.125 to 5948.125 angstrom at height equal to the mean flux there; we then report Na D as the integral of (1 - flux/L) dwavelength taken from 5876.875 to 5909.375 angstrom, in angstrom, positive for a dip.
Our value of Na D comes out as 5.3 angstrom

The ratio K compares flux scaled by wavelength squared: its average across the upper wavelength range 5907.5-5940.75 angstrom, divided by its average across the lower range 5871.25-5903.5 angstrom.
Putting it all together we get 1.2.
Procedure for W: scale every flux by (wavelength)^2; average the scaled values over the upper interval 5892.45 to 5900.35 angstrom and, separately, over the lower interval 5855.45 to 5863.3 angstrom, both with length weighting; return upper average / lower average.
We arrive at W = 0.8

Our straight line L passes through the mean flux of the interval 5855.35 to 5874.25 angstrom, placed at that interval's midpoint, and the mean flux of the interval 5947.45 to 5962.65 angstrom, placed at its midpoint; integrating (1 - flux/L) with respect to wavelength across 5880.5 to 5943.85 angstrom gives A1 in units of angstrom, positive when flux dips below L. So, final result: 5.0 angstrom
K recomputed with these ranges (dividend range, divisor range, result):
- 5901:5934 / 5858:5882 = 1.02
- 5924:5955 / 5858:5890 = 1.12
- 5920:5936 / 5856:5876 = 1.06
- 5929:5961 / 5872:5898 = 1.23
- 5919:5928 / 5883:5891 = 1.33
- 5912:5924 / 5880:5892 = 1.25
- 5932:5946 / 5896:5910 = 1.17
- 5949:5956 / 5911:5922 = 1.05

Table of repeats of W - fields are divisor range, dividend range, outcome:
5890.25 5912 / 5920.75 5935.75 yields 1.23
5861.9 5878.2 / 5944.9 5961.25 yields 1.06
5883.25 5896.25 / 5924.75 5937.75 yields 1.39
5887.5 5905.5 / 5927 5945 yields 1.31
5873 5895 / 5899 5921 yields 1.12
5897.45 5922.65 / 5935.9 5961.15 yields 1.09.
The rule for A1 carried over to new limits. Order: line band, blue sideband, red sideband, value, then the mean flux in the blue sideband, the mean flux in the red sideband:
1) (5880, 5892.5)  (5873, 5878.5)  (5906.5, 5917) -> 2.37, 30.5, 29.5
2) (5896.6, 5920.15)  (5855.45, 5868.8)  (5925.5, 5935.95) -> 1.96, 30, 31.4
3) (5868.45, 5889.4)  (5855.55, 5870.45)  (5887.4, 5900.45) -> -1.48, 30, 22.8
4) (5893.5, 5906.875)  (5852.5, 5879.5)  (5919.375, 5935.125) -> 2.34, 30.4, 31.3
